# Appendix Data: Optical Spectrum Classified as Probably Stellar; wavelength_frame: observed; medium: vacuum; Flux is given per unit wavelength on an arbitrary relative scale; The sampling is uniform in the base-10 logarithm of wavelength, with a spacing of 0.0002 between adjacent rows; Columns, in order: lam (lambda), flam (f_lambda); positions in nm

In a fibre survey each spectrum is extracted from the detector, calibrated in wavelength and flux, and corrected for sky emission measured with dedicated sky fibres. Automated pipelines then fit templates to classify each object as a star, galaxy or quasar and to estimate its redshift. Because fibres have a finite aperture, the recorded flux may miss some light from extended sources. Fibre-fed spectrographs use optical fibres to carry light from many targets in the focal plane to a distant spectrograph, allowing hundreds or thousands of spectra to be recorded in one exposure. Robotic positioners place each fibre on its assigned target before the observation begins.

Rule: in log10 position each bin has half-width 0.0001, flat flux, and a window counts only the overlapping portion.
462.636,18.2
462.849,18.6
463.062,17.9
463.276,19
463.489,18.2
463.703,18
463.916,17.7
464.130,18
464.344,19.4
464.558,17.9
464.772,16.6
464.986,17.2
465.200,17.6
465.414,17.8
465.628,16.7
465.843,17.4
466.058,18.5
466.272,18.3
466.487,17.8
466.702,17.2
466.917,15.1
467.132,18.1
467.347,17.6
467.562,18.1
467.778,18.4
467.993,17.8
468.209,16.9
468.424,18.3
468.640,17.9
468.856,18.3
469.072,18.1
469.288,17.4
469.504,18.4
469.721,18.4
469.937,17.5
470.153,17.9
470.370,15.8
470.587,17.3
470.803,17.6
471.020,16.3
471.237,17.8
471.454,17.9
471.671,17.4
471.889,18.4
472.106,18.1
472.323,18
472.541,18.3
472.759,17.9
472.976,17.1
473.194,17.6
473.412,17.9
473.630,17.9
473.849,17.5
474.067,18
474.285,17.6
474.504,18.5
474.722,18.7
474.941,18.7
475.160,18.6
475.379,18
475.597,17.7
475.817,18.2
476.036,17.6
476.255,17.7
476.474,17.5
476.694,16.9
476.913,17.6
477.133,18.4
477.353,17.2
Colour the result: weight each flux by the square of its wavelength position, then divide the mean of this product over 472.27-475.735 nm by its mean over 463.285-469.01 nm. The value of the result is 1.05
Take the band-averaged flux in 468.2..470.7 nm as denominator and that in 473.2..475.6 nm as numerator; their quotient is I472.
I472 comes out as 1.0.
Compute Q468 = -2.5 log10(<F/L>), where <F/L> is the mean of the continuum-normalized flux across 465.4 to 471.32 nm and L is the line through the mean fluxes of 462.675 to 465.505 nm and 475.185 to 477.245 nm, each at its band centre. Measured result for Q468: 0.02 mag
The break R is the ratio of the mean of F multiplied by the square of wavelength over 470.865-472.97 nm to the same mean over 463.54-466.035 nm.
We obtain 1.03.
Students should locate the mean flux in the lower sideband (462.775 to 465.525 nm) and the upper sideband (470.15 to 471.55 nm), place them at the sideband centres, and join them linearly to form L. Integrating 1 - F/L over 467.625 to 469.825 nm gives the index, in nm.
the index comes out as -0.07 nm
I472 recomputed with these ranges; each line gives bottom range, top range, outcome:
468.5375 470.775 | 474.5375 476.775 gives 1.02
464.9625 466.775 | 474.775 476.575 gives 1.02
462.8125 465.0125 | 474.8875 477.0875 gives 0.99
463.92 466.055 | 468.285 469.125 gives 1.03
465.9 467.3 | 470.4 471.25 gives 0.97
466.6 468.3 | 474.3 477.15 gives 1.03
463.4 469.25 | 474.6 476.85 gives 1.01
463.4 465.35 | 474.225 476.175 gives 1.02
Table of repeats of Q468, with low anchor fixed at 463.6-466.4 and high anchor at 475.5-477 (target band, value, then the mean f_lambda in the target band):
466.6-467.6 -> 0.04 mag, 17.2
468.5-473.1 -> 0.00 mag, 17.7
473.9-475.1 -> -0.04 mag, 18.3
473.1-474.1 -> -0.01 mag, 17.8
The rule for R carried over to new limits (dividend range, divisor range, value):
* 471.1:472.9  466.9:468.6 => 1.03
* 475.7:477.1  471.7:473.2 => 1.00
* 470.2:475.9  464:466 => 1.04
